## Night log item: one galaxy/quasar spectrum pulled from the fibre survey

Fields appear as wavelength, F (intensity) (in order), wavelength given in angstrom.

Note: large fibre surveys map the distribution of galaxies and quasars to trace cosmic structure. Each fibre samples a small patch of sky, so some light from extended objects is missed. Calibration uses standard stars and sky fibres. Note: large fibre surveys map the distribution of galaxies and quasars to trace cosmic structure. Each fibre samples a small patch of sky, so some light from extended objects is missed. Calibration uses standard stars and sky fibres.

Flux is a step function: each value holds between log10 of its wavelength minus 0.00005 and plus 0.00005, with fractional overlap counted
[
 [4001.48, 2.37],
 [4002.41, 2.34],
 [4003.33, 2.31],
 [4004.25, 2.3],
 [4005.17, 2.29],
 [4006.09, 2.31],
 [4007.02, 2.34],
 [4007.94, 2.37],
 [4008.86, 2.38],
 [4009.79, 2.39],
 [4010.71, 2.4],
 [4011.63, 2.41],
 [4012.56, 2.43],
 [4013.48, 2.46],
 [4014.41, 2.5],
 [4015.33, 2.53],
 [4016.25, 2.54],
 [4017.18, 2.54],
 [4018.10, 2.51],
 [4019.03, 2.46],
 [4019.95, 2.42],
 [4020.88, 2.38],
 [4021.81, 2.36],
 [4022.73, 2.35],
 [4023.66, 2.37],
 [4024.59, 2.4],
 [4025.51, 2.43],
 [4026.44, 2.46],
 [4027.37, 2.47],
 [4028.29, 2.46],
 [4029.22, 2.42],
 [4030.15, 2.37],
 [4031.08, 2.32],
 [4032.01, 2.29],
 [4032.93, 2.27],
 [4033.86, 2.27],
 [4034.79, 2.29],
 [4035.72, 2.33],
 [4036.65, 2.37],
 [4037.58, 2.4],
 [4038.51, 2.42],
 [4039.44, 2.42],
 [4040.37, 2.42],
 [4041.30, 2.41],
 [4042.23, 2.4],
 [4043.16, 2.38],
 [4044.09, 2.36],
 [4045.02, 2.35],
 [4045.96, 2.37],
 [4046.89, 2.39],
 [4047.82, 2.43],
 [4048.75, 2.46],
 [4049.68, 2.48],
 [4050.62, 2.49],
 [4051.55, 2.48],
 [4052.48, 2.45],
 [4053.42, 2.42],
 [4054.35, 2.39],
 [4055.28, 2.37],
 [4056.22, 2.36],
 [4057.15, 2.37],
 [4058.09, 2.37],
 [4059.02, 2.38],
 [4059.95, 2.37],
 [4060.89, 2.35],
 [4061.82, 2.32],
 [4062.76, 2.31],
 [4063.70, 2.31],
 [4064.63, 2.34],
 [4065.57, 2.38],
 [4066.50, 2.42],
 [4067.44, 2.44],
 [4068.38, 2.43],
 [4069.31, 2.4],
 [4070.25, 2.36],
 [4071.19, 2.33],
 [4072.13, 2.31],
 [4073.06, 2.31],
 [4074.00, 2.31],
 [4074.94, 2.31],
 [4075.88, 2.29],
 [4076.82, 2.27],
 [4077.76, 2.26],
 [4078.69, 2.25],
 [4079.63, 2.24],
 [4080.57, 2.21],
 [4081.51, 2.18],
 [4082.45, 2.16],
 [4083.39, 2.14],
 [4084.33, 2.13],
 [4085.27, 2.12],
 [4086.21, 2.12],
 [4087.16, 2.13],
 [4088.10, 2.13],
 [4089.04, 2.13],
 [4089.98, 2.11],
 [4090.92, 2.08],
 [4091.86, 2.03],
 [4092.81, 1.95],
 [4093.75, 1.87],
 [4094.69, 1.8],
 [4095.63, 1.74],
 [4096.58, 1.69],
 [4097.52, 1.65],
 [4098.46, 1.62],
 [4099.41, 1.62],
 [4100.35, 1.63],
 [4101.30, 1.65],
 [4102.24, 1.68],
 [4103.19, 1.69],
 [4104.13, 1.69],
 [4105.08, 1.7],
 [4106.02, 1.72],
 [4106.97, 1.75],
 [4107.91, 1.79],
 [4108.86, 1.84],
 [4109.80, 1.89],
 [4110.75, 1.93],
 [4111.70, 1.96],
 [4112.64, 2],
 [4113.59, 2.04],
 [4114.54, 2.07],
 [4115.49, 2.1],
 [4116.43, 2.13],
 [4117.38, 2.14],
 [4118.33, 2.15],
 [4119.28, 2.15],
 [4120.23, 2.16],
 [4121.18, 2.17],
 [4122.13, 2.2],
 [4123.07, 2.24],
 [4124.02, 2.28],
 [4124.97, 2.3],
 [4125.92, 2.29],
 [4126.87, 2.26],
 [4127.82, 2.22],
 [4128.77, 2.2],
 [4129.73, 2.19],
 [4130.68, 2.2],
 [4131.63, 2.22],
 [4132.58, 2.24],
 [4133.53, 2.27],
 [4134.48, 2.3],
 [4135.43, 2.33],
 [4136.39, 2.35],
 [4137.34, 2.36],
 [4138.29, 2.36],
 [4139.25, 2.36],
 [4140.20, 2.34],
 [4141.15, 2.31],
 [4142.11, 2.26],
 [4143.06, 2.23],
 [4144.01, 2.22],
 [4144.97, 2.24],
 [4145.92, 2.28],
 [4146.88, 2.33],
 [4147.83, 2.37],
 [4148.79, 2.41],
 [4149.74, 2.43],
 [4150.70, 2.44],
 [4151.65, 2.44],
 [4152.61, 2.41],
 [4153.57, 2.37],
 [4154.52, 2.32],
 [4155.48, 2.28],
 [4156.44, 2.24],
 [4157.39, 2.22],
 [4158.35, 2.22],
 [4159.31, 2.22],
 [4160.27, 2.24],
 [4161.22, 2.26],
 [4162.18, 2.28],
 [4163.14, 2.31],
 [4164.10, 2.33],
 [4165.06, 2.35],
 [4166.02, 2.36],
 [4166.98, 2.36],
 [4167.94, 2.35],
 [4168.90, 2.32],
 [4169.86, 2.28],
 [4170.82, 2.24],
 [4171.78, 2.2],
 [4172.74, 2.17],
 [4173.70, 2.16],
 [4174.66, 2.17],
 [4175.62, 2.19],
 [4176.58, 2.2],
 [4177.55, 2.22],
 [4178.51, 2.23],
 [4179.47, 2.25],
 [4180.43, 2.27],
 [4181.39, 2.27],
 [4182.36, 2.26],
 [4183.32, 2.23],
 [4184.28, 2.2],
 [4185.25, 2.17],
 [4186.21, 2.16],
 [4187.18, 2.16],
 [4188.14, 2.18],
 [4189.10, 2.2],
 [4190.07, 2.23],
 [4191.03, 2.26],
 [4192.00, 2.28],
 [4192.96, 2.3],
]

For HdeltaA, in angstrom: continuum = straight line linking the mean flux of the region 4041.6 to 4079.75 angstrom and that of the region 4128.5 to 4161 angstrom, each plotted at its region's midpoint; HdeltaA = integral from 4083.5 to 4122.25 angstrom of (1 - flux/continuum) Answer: 6.7 angstrom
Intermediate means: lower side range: 2.37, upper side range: 2.3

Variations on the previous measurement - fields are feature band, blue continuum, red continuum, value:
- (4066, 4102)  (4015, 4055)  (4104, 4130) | 1.73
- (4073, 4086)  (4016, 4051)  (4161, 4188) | 0.71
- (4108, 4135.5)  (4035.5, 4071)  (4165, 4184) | 1.97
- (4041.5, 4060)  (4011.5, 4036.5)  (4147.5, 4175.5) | -0.13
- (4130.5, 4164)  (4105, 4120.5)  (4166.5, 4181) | -2.84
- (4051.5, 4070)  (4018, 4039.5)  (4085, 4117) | -1.89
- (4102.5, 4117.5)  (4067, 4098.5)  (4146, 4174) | 2.08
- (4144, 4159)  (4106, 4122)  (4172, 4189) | -1.47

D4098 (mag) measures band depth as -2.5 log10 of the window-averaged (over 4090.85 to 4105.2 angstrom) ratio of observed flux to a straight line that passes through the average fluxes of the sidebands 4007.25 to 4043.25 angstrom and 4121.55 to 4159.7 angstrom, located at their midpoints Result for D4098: 0.32 mag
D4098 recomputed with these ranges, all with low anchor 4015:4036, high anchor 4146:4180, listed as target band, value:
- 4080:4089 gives 0.10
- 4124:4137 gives 0.03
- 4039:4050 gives -0.01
